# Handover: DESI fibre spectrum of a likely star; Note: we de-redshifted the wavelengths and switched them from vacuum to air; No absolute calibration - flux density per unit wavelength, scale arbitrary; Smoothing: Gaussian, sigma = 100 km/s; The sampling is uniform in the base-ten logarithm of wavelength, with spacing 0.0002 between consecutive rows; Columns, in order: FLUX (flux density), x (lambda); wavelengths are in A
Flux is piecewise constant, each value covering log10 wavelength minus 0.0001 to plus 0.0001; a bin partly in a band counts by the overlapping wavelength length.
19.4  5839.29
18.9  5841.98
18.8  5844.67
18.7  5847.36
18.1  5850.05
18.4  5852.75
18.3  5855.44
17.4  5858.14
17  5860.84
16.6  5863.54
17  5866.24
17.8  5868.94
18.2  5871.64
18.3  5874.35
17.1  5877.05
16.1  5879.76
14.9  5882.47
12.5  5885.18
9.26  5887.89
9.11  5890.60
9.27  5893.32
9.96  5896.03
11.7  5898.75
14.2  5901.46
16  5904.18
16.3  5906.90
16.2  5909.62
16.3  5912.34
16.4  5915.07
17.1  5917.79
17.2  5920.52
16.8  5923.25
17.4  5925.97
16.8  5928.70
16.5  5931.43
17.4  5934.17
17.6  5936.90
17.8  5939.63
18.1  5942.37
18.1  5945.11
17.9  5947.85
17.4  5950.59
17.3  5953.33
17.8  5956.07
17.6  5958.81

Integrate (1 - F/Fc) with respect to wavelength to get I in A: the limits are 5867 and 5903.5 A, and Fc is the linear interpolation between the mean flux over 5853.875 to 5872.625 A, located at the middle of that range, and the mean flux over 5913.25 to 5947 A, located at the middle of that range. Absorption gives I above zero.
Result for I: 7.5 A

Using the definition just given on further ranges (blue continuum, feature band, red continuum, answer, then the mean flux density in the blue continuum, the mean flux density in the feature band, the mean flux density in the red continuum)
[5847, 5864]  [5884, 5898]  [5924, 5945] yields 6.0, 17.8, 10.1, 17.4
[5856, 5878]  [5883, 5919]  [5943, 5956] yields 8.5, 17.5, 13.4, 17.7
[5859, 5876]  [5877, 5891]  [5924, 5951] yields 3.5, 17.5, 13.1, 17.5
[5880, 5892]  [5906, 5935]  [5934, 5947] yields -2.1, 11.9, 16.8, 17.8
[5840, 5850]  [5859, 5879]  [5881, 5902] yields -3.5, 18.8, 17.4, 11.3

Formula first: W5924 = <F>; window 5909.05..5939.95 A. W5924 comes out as 17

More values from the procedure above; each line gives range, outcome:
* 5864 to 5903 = 14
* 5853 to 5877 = 17.6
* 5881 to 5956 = 15.4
